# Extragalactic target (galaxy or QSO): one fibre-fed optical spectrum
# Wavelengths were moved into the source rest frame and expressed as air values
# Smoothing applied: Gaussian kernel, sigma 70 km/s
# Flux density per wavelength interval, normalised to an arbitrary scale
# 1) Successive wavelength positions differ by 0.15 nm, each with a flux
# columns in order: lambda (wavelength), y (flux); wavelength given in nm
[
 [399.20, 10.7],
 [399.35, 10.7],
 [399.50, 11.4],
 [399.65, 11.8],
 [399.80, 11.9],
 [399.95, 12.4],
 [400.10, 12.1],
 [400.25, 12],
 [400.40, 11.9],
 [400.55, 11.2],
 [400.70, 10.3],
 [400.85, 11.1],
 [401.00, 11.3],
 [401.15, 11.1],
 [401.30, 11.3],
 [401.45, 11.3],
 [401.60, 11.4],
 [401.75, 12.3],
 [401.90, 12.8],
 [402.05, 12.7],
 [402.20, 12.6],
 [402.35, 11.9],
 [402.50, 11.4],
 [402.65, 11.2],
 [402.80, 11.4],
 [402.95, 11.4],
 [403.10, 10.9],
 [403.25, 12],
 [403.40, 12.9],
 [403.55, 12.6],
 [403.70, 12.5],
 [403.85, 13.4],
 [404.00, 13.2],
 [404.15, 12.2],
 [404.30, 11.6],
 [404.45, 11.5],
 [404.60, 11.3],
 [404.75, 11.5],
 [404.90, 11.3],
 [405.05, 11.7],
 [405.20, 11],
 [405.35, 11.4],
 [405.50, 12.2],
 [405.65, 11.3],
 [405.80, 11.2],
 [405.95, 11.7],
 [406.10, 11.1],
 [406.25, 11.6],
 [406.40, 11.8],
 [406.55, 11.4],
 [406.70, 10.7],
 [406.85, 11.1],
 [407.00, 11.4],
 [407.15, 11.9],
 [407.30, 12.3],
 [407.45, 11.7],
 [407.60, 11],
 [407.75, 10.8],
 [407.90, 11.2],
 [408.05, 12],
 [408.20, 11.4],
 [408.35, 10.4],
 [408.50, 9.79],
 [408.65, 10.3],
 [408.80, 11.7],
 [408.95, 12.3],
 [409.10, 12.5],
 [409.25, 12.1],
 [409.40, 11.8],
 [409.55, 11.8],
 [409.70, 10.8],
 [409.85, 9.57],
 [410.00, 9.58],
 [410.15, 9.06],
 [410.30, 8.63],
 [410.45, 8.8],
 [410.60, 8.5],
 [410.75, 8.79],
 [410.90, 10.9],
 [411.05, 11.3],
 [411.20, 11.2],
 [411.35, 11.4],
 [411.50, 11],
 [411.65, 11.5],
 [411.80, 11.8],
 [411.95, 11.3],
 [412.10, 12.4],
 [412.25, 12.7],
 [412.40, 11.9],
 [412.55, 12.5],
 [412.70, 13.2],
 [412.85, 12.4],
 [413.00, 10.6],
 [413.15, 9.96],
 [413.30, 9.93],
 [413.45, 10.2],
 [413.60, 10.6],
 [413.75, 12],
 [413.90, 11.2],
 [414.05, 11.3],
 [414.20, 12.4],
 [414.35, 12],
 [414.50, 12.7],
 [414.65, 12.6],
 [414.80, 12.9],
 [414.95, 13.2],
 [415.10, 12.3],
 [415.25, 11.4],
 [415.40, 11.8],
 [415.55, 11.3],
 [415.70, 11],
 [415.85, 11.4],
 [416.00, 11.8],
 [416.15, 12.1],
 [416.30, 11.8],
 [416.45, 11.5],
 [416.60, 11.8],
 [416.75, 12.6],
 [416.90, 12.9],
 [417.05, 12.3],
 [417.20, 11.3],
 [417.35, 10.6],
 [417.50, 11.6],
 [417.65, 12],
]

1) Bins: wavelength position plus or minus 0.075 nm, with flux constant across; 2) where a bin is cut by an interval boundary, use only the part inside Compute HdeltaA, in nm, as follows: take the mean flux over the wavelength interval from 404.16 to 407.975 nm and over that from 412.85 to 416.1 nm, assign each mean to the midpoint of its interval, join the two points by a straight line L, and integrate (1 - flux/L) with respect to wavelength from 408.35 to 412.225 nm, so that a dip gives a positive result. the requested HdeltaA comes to 0.25 nm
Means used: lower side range 11.4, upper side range 11.6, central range 10.8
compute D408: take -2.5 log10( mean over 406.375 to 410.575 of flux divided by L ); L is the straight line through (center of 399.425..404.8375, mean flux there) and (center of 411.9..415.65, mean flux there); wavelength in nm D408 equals 0.081 mag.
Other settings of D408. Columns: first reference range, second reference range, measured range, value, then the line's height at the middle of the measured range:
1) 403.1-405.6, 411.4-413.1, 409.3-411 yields 0.20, 11.9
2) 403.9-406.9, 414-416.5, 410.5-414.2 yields 0.06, 11.9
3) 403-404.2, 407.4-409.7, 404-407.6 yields 0.04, 12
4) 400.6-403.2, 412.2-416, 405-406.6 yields 0.01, 11.6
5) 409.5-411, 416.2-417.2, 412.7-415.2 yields -0.06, 11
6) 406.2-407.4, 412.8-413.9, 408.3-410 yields 0.01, 11.3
